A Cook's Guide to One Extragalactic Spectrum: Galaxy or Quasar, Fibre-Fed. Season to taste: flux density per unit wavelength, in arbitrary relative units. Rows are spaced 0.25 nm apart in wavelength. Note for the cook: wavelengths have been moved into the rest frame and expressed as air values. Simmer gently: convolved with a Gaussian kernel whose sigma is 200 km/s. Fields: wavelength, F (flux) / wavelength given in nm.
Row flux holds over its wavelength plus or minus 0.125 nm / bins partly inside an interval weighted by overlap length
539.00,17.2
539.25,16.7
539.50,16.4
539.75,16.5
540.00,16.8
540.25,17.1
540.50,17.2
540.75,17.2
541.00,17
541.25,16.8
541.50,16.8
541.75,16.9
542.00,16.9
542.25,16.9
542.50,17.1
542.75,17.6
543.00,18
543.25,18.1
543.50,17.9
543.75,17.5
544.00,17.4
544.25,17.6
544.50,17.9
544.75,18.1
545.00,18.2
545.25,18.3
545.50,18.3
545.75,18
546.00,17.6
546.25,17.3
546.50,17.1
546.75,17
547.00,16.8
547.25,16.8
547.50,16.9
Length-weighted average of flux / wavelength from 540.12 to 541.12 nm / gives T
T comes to 17.1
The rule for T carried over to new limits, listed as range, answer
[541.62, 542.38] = 16.9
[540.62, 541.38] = 17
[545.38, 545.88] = 18.1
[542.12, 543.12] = 17.4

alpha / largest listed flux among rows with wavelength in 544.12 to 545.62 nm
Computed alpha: 18.3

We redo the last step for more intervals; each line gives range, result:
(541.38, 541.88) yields 16.9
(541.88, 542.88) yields 17.6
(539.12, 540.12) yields 16.8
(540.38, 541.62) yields 17.2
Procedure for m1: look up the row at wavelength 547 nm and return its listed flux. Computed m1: 16.8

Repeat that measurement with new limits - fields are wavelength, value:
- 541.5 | 16.8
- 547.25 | 16.8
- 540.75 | 17.2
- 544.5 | 17.9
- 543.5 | 17.9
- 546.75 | 17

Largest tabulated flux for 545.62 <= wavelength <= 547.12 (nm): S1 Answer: 18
